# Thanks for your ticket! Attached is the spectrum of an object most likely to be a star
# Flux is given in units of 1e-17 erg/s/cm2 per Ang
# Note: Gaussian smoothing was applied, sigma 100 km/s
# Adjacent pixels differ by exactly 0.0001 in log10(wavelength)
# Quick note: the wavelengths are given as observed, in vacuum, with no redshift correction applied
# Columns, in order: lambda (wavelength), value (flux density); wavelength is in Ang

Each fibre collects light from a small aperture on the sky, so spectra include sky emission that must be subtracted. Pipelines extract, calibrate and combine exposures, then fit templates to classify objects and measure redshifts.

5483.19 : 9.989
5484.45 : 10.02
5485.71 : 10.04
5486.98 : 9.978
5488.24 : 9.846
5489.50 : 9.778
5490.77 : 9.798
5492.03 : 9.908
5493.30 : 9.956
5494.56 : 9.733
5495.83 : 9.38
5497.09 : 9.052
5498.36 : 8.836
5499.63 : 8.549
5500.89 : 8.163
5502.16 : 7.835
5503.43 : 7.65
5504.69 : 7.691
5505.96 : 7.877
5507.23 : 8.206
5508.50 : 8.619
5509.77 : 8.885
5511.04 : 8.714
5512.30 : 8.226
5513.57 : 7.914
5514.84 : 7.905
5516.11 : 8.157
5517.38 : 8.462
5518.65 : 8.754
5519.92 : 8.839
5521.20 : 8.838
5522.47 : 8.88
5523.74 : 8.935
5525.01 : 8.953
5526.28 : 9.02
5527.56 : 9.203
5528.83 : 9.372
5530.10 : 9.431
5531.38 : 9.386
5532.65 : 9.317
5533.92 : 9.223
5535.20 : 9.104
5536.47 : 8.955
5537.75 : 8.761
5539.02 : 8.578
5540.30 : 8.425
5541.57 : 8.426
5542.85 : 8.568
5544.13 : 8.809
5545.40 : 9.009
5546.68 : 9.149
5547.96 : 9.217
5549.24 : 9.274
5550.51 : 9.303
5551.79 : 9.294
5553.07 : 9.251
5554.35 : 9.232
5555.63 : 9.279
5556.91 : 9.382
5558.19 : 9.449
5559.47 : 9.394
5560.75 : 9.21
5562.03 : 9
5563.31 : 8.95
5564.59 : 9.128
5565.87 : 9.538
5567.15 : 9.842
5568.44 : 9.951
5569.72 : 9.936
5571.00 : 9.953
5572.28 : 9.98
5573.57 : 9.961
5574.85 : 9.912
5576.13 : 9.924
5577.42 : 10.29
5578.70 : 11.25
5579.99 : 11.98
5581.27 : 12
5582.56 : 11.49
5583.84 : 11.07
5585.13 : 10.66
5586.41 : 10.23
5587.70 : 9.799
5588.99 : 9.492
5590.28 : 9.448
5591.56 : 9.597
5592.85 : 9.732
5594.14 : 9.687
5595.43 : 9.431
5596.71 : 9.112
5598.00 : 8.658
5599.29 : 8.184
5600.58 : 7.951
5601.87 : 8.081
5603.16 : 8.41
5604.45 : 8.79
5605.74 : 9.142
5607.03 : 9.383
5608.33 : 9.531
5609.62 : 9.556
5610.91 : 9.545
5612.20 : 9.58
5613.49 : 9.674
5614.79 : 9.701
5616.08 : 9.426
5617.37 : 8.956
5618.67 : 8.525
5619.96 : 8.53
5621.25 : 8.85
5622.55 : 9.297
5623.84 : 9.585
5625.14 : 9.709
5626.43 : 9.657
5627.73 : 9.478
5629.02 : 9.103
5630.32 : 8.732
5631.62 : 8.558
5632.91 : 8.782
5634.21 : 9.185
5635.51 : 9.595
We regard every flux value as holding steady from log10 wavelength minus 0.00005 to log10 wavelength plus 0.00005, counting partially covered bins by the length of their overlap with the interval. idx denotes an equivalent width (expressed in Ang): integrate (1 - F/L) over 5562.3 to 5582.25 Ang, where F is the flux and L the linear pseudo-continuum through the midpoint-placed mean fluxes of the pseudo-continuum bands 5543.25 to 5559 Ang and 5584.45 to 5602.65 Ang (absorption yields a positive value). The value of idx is -2.0 Ang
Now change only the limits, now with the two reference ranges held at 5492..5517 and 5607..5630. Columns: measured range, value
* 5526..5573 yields -2.0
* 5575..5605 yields -2.2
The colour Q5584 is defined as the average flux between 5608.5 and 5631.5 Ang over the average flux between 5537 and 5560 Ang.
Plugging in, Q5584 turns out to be 1.03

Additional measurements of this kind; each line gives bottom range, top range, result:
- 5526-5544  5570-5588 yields 1.18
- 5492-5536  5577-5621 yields 1.10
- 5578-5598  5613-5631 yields 0.90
